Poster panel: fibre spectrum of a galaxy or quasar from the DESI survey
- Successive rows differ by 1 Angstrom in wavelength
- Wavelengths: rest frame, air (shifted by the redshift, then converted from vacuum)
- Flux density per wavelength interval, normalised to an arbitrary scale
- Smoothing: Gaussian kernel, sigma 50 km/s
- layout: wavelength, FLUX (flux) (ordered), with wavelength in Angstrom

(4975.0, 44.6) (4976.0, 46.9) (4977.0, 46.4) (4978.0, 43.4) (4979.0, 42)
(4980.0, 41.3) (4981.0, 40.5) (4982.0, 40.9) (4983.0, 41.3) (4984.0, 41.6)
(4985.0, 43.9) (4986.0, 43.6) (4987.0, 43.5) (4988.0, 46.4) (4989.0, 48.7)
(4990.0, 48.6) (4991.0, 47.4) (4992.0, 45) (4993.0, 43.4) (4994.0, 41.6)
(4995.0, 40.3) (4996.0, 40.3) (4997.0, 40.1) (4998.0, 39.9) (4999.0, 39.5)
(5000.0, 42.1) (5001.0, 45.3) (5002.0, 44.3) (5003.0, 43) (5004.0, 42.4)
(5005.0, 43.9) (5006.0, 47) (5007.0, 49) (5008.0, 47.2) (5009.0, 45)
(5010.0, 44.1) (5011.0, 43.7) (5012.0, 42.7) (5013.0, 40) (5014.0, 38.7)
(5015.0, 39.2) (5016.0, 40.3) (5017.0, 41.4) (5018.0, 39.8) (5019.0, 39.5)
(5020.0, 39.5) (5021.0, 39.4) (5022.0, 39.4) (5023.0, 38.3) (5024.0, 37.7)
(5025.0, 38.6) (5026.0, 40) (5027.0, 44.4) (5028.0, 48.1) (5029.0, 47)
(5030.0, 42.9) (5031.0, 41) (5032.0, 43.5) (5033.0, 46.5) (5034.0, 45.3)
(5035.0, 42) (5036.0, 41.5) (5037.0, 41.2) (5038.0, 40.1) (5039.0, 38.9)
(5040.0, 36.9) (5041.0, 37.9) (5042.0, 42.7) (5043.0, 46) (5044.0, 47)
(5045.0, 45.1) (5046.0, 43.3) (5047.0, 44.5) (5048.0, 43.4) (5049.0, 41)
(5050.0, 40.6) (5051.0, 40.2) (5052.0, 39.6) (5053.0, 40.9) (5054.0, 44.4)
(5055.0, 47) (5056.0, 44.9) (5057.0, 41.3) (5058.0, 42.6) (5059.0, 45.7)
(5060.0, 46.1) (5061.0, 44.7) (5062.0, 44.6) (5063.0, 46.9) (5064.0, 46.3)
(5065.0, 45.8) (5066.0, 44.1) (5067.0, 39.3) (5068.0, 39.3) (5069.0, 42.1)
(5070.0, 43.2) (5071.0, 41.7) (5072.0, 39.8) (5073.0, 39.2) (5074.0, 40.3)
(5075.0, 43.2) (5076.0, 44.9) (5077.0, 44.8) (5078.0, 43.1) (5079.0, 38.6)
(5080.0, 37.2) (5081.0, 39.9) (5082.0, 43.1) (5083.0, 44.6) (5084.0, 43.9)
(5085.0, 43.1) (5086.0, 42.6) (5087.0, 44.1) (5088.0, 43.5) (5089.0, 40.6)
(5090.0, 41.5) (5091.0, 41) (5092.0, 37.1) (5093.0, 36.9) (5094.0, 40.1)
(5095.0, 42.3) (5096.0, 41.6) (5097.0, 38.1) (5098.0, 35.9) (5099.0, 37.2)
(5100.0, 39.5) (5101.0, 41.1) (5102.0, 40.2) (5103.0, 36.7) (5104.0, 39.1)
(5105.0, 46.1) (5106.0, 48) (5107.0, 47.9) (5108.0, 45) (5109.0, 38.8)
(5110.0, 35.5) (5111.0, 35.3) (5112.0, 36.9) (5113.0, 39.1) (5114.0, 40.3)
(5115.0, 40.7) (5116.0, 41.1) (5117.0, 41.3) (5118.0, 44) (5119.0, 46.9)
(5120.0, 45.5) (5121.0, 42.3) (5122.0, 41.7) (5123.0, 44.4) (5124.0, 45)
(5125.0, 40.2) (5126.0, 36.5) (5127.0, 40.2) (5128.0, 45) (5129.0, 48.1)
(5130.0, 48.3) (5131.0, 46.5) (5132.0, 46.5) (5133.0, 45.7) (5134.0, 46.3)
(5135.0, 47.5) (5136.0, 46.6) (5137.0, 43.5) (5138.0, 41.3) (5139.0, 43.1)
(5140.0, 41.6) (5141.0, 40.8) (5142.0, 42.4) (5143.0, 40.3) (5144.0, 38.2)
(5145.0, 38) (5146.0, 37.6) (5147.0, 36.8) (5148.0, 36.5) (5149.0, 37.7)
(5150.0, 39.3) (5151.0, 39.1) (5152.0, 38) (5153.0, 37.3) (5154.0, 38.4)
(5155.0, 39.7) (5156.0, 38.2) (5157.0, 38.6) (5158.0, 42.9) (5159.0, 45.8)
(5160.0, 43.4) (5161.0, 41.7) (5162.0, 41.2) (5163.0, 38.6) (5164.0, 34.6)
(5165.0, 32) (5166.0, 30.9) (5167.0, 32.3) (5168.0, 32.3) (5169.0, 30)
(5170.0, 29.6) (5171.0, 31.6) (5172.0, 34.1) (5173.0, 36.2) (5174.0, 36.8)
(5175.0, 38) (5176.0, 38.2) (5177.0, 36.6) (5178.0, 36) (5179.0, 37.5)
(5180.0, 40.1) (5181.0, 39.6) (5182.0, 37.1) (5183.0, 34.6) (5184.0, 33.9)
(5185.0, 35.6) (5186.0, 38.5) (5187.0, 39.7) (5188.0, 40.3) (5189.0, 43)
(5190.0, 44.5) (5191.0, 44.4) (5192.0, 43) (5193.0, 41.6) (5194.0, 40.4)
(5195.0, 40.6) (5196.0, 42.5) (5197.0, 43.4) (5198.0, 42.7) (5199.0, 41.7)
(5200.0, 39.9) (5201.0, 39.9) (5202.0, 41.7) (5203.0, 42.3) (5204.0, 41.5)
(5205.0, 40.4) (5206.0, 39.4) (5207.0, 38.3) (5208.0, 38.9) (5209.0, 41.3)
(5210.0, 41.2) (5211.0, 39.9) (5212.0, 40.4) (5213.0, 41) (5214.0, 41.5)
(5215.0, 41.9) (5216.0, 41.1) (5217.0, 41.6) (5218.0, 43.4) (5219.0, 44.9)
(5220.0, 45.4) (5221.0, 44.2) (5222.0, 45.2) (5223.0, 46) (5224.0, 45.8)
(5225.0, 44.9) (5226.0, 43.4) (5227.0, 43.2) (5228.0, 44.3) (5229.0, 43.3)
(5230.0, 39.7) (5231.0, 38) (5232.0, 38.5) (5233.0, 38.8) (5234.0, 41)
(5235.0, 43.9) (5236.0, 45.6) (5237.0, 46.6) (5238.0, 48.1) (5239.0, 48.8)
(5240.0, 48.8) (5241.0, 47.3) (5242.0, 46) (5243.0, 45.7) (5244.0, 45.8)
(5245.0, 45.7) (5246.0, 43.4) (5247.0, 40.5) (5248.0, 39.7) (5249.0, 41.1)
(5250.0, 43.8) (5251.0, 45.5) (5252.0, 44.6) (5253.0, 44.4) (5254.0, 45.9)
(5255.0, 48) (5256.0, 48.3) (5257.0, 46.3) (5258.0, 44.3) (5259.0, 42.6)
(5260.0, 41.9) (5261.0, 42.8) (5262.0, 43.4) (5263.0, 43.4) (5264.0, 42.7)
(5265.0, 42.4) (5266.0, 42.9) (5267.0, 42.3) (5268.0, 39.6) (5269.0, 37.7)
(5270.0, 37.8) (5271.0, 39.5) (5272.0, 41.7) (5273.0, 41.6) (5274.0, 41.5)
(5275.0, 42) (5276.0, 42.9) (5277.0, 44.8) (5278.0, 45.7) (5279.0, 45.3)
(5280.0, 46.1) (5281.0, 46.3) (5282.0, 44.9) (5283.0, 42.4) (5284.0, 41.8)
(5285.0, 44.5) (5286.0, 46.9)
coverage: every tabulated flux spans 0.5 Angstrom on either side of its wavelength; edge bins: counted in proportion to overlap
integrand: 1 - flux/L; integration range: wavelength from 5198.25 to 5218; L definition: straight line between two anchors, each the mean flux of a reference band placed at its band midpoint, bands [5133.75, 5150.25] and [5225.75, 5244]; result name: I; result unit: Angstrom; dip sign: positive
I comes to 1.1 Angstrom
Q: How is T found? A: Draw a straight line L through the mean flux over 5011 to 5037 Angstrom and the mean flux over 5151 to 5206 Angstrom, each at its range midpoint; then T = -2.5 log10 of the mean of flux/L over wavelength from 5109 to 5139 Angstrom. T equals -0.08 mag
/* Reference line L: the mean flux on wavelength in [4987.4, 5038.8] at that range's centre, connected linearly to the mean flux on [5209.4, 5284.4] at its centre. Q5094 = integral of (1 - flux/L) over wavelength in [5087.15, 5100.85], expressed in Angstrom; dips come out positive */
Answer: 0.99 Angstrom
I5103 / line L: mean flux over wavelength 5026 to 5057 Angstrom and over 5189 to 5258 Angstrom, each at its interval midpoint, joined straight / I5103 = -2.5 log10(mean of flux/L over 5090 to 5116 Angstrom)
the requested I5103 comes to 0.08 mag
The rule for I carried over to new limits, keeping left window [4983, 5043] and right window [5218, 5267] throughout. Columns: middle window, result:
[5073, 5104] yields 1.6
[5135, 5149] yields 0.9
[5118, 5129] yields 0.0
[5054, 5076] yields -0.2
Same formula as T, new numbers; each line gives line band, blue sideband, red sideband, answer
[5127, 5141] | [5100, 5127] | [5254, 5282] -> -0.08 mag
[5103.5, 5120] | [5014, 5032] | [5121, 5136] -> 0.05 mag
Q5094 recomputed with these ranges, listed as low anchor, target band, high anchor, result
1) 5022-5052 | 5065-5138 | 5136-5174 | -3.85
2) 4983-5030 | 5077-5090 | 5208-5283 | 0.24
